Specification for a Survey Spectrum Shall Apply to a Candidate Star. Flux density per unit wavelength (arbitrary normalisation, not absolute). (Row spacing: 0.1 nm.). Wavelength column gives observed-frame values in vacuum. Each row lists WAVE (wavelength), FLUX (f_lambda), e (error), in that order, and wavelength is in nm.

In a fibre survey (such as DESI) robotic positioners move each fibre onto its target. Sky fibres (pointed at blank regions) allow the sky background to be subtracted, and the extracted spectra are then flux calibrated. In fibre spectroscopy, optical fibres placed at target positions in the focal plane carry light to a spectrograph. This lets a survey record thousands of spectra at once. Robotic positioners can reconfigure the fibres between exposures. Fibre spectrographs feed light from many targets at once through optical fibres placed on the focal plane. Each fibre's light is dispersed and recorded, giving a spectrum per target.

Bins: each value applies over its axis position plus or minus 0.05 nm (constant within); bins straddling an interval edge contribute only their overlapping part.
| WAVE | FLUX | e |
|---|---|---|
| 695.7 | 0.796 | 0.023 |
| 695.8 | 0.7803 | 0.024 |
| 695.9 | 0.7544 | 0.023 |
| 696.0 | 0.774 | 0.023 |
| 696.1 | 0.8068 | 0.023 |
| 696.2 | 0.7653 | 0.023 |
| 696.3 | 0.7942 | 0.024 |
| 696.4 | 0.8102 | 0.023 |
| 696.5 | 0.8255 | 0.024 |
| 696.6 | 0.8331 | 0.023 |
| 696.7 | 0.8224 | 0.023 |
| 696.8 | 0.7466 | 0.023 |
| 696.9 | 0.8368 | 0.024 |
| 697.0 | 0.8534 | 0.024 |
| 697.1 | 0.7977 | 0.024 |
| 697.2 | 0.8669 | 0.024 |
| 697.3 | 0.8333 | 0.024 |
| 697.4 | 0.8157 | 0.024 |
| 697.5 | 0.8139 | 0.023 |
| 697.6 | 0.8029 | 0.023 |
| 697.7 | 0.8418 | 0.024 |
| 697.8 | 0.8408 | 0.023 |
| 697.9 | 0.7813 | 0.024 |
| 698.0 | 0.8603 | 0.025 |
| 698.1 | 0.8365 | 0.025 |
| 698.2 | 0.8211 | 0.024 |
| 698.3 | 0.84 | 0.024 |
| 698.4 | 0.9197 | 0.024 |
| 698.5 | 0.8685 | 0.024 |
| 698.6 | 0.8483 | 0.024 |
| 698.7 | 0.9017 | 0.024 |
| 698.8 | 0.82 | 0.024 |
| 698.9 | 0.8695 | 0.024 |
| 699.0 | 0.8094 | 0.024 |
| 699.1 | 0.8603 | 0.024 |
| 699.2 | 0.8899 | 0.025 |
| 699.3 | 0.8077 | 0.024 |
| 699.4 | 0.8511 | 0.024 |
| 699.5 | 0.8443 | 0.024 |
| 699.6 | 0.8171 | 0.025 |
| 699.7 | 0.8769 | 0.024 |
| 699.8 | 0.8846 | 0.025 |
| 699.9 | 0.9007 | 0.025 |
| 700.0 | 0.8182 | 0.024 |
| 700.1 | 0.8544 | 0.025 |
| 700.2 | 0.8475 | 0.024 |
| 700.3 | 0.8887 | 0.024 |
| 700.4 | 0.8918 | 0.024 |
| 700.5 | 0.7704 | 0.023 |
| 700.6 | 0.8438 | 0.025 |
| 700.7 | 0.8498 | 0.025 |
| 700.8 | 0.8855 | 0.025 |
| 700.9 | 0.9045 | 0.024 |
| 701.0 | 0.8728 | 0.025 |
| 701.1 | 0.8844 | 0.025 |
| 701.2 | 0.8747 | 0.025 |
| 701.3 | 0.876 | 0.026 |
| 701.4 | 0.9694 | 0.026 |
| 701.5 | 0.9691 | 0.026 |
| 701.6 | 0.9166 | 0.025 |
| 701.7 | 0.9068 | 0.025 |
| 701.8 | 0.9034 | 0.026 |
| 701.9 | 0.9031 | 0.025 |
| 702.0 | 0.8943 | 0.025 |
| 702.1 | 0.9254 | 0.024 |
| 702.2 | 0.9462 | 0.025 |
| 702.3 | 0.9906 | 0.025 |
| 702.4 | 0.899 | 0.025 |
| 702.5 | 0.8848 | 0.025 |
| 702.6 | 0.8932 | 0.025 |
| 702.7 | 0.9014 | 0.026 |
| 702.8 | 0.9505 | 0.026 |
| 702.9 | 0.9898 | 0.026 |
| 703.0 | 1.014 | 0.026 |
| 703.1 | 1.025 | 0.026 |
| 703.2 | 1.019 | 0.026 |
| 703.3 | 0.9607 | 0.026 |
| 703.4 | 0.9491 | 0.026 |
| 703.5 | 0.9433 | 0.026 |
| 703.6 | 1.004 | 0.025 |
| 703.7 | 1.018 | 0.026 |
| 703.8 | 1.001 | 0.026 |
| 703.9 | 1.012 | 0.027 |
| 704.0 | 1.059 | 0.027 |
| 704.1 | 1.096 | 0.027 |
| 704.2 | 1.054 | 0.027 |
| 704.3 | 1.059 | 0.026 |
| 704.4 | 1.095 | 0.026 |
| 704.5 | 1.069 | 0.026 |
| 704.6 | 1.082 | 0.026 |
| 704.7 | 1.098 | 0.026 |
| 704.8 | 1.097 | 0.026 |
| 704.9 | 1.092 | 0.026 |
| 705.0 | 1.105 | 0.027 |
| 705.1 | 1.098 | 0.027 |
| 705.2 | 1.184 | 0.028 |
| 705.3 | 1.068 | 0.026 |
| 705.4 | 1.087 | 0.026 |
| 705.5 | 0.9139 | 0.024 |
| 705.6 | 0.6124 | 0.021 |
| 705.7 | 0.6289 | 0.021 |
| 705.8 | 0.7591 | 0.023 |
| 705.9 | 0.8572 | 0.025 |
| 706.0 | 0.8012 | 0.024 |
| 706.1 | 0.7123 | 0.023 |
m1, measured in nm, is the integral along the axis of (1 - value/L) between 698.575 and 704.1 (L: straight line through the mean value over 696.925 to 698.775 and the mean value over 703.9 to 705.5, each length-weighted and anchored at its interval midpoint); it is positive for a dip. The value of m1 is 0.31 nm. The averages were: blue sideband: 0.841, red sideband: 1.08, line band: 0.909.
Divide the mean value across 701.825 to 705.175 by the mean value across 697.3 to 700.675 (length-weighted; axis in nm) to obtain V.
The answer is 1.19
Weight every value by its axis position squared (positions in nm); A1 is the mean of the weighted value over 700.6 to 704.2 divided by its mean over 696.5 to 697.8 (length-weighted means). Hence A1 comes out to 1.2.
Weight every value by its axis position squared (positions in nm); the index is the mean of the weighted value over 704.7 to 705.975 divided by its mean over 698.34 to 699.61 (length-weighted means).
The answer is 1.14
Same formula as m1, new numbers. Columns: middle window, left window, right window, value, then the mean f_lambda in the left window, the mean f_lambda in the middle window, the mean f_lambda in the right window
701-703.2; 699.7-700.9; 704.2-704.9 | 0.06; 0.861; 0.93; 1.08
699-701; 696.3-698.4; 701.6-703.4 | 0.06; 0.826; 0.856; 0.941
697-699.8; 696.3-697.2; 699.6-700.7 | -0.02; 0.817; 0.843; 0.855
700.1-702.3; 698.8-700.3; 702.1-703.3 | 0.03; 0.852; 0.893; 0.955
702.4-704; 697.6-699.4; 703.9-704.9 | 0.09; 0.847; 0.972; 1.08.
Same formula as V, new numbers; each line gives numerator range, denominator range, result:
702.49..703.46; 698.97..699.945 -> 1.12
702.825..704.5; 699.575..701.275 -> 1.18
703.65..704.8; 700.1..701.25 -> 1.23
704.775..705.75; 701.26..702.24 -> 1.07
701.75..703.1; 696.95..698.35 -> 1.13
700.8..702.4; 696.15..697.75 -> 1.12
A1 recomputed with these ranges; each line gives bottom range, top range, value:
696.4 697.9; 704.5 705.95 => 1.22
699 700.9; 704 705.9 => 1.20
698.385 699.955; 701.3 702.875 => 1.08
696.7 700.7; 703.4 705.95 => 1.21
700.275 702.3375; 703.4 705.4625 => 1.19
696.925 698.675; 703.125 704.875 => 1.26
